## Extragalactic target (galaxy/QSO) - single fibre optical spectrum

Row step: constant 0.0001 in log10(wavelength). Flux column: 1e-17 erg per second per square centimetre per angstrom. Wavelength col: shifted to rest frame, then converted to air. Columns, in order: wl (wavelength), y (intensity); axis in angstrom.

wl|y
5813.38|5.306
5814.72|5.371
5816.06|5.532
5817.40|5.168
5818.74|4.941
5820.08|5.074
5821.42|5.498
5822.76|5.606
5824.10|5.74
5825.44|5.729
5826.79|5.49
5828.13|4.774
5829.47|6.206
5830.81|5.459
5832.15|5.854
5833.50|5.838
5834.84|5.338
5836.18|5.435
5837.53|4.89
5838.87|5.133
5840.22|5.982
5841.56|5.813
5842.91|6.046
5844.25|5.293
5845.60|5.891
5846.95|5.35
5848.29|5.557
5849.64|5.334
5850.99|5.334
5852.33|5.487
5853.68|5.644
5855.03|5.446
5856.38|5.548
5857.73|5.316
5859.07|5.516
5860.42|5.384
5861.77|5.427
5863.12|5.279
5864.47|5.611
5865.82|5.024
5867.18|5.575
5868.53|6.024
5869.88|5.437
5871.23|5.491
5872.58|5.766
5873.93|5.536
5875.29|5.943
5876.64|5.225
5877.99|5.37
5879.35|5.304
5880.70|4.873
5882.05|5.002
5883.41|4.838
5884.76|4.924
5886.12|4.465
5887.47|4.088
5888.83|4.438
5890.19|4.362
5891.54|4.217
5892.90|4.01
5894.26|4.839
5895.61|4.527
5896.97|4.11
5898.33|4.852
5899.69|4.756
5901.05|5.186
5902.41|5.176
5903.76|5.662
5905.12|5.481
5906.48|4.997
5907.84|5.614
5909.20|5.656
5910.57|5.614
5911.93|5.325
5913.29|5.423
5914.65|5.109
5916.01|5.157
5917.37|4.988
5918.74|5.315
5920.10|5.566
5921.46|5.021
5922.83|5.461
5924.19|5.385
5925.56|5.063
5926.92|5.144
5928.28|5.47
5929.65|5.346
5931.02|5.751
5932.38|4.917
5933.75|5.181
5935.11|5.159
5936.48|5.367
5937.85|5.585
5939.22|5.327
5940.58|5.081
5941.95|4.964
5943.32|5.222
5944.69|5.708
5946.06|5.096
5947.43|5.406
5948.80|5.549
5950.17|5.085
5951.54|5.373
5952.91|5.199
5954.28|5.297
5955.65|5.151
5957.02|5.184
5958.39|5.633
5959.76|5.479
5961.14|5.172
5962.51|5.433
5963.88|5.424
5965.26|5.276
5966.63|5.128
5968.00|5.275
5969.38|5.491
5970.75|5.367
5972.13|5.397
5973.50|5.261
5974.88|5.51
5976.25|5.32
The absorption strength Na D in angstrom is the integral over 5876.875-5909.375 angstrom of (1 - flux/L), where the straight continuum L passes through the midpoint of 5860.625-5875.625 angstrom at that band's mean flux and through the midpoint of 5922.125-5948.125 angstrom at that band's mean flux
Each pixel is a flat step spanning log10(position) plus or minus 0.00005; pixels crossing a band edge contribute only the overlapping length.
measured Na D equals 3.5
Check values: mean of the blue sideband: 5.54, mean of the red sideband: 5.29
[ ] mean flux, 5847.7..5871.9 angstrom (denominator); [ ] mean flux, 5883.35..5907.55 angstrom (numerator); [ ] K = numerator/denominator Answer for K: 0.9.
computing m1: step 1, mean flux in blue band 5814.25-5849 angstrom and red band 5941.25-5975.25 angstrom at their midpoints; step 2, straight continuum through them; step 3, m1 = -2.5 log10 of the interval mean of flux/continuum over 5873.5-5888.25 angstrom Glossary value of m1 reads 0.08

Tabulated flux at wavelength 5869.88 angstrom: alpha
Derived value 5.437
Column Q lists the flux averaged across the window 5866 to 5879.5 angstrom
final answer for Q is 5.55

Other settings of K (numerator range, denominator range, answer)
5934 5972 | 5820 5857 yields 0.96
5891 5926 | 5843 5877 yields 0.93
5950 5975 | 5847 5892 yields 1.02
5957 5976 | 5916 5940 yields 1.01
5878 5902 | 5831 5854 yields 0.84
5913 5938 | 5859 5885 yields 0.98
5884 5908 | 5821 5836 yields 0.85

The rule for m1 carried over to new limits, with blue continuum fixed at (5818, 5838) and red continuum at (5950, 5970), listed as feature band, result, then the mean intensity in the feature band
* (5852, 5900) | 0.064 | 5.1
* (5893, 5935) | 0.036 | 5.19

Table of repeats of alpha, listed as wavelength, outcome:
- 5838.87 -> 5.133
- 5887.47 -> 4.088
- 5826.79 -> 5.49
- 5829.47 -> 6.206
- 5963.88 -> 5.424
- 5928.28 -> 5.47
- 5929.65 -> 5.346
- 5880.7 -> 4.873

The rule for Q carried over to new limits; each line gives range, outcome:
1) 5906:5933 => 5.32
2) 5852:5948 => 5.2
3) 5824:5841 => 5.52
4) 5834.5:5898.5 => 5.22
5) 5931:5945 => 5.26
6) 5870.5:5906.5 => 4.94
